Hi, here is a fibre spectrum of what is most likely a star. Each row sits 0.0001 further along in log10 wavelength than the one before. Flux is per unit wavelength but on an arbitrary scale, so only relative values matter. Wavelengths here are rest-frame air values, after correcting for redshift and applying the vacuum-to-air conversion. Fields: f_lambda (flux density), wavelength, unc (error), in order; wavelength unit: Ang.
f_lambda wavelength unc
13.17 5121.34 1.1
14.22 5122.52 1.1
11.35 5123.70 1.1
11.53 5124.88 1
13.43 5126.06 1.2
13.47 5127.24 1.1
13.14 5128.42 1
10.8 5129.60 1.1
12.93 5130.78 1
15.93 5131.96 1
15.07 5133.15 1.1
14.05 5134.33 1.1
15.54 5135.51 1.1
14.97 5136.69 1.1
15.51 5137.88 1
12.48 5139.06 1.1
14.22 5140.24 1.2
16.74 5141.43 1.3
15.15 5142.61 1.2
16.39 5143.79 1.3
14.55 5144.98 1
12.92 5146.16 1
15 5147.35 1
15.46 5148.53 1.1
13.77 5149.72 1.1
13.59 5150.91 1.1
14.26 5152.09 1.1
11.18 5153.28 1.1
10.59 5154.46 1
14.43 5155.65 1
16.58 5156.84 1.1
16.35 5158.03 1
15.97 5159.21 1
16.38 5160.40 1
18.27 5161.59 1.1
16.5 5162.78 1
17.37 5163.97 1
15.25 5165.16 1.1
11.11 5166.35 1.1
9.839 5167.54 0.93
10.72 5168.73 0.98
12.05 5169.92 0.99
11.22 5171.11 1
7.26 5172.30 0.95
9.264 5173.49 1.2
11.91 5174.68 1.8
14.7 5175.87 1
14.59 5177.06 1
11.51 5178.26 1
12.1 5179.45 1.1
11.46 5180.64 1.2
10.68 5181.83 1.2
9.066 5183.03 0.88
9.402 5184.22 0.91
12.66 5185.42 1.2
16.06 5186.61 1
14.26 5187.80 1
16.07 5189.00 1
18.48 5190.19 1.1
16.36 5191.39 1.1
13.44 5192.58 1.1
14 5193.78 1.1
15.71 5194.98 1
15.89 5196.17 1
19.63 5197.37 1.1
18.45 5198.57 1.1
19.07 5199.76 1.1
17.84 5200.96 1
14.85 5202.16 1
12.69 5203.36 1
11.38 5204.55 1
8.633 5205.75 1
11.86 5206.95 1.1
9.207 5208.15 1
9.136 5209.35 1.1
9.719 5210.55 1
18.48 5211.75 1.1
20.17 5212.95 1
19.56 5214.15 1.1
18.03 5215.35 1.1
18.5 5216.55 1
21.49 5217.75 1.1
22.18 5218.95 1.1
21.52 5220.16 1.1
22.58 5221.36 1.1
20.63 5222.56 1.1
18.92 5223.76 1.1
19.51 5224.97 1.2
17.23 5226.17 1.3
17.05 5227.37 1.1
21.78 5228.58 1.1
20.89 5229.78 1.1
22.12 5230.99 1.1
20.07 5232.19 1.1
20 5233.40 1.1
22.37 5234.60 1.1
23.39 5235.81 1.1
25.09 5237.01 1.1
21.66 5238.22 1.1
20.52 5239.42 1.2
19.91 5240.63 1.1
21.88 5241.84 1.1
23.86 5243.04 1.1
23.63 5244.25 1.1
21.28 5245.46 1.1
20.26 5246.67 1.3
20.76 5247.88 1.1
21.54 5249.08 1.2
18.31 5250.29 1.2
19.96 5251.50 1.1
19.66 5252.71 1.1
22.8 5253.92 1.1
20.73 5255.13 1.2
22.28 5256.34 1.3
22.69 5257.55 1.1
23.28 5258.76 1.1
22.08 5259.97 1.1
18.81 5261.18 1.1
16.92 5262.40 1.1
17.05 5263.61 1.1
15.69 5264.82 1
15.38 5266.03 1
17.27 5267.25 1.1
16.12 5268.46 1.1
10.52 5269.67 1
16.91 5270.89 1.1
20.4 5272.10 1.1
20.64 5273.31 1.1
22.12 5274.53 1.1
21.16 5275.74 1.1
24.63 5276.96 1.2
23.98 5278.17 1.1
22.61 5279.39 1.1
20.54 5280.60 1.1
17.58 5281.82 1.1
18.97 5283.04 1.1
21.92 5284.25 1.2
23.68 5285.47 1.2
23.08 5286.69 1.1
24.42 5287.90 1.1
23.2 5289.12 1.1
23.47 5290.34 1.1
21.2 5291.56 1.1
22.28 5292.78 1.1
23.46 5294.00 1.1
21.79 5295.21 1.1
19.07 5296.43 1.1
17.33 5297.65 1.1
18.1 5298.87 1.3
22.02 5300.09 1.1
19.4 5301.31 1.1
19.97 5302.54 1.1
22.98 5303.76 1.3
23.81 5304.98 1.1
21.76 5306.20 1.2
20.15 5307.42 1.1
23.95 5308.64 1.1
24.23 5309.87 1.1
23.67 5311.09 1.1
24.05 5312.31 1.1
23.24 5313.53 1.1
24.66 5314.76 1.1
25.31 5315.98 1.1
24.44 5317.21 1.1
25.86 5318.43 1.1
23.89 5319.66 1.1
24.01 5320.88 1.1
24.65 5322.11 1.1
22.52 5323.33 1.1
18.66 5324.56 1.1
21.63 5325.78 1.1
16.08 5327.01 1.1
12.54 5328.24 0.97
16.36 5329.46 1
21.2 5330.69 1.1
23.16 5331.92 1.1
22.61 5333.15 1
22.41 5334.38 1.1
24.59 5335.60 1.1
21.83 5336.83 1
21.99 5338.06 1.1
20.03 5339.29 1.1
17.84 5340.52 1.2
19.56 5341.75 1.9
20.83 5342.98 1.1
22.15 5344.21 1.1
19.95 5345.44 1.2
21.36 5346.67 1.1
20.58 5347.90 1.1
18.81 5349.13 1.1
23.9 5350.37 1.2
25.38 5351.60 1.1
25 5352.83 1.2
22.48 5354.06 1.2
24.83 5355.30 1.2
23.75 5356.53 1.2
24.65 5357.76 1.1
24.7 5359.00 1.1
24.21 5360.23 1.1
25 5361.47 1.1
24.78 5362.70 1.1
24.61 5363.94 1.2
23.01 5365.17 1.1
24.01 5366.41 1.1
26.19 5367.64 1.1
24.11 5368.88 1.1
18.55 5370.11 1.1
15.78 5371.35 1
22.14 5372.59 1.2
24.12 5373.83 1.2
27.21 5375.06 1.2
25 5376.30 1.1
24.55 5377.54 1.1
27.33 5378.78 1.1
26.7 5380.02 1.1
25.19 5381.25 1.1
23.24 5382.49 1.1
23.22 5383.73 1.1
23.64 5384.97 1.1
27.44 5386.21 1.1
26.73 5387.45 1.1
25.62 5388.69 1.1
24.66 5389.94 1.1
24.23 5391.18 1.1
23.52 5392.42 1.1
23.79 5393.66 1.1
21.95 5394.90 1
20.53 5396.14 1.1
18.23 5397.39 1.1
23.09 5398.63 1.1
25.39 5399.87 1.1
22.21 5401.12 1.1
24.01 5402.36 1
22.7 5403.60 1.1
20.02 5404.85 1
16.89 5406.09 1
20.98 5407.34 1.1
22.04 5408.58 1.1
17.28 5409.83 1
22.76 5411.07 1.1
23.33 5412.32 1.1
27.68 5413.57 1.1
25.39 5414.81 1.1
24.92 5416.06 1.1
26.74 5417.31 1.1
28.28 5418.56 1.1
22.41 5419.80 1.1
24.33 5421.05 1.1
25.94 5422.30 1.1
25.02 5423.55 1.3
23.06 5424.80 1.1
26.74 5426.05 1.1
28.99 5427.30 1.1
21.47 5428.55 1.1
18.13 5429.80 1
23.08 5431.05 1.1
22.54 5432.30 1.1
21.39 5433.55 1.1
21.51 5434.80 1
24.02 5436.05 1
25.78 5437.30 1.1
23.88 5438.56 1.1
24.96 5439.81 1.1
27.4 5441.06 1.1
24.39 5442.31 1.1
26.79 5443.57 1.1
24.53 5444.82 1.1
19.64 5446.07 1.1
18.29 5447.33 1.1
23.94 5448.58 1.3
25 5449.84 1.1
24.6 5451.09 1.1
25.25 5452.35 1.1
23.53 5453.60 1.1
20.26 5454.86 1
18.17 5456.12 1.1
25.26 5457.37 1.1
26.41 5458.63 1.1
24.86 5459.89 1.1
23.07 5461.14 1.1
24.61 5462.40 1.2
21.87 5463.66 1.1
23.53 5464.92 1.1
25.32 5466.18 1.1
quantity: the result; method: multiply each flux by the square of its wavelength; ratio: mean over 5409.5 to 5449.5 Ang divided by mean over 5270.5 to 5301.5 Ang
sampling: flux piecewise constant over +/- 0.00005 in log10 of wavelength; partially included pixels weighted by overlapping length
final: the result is 1.2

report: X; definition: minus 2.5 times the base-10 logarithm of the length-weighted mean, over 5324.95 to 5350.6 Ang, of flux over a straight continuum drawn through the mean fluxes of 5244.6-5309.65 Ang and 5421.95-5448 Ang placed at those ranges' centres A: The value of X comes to 0.07 mag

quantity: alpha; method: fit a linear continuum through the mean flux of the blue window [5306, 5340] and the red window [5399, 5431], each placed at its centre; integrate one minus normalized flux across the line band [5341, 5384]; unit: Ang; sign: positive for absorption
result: -1.2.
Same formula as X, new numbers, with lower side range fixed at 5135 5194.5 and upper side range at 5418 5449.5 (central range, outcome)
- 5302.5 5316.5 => -0.21 mag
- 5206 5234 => -0.15 mag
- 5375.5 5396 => -0.12 mag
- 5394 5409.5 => 0.06 mag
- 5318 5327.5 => -0.13 mag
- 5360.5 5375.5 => -0.09 mag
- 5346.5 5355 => -0.09 mag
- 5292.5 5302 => -0.09 mag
